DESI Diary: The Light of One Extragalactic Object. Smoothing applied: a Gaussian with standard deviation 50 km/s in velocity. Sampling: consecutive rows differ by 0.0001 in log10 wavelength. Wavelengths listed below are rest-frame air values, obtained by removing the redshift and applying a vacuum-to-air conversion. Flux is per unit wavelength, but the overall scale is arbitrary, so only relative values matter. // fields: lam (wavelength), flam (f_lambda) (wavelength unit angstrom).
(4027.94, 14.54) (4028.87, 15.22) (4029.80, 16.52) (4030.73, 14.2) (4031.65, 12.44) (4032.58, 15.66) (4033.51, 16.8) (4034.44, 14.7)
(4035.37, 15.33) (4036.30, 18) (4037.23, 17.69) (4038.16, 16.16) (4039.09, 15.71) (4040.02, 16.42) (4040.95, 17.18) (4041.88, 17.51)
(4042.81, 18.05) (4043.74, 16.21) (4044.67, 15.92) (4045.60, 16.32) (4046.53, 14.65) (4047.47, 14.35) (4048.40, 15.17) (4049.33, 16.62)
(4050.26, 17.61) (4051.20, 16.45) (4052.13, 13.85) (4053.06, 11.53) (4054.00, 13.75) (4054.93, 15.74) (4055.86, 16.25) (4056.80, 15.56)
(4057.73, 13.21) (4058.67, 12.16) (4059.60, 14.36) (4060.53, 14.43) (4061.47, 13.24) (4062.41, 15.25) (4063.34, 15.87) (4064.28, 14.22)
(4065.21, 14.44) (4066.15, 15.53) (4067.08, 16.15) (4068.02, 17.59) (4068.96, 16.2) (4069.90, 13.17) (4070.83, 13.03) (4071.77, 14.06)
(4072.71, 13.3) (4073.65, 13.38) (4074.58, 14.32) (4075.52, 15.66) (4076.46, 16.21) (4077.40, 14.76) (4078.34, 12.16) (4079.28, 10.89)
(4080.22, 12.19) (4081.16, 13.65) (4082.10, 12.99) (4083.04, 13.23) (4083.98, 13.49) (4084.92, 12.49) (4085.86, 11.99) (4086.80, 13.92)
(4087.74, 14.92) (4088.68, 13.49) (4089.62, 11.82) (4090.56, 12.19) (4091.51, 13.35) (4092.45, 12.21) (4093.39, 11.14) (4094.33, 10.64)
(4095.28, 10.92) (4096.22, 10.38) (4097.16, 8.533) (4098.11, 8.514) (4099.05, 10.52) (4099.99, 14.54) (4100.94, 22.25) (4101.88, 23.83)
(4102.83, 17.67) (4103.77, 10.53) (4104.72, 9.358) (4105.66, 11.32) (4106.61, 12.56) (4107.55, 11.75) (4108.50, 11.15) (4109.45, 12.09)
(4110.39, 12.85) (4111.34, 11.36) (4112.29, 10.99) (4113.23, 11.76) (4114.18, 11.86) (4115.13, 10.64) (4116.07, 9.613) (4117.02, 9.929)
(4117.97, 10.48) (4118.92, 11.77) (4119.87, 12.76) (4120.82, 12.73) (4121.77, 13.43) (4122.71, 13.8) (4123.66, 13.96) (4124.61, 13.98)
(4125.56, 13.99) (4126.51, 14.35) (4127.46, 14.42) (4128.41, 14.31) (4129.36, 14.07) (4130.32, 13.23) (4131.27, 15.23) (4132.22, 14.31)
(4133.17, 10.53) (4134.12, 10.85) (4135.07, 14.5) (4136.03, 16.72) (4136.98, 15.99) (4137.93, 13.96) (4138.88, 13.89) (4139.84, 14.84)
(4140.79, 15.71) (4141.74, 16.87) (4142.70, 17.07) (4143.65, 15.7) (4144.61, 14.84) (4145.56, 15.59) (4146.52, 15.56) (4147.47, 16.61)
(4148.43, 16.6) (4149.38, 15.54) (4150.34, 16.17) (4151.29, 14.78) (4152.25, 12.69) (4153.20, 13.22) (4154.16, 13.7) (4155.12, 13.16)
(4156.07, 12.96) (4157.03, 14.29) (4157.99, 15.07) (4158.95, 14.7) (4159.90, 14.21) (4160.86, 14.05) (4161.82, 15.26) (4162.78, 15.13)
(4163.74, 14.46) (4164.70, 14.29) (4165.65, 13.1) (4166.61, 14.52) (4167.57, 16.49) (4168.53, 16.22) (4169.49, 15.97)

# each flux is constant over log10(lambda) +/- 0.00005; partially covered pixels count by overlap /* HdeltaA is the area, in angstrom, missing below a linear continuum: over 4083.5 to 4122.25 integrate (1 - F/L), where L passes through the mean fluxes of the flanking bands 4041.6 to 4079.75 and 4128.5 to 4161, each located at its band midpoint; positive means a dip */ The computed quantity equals 6.2 angstrom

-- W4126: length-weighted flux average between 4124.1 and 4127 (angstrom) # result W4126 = 14.1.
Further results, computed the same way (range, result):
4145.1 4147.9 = 15.9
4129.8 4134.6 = 12.8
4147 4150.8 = 16.2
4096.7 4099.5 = 9.17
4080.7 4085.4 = 13.2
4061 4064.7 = 14.6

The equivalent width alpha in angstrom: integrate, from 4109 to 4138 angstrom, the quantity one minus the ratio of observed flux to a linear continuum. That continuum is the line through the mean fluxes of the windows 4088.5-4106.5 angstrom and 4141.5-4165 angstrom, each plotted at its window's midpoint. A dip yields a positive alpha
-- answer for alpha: 1.84 angstrom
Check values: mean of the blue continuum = 12.8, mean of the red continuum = 14.9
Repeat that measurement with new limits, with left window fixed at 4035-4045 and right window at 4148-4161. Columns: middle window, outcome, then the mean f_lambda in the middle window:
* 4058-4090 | 4.20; 14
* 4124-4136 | 0.90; 13.8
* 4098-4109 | 1.15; 13.8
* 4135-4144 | -0.54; 15.6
